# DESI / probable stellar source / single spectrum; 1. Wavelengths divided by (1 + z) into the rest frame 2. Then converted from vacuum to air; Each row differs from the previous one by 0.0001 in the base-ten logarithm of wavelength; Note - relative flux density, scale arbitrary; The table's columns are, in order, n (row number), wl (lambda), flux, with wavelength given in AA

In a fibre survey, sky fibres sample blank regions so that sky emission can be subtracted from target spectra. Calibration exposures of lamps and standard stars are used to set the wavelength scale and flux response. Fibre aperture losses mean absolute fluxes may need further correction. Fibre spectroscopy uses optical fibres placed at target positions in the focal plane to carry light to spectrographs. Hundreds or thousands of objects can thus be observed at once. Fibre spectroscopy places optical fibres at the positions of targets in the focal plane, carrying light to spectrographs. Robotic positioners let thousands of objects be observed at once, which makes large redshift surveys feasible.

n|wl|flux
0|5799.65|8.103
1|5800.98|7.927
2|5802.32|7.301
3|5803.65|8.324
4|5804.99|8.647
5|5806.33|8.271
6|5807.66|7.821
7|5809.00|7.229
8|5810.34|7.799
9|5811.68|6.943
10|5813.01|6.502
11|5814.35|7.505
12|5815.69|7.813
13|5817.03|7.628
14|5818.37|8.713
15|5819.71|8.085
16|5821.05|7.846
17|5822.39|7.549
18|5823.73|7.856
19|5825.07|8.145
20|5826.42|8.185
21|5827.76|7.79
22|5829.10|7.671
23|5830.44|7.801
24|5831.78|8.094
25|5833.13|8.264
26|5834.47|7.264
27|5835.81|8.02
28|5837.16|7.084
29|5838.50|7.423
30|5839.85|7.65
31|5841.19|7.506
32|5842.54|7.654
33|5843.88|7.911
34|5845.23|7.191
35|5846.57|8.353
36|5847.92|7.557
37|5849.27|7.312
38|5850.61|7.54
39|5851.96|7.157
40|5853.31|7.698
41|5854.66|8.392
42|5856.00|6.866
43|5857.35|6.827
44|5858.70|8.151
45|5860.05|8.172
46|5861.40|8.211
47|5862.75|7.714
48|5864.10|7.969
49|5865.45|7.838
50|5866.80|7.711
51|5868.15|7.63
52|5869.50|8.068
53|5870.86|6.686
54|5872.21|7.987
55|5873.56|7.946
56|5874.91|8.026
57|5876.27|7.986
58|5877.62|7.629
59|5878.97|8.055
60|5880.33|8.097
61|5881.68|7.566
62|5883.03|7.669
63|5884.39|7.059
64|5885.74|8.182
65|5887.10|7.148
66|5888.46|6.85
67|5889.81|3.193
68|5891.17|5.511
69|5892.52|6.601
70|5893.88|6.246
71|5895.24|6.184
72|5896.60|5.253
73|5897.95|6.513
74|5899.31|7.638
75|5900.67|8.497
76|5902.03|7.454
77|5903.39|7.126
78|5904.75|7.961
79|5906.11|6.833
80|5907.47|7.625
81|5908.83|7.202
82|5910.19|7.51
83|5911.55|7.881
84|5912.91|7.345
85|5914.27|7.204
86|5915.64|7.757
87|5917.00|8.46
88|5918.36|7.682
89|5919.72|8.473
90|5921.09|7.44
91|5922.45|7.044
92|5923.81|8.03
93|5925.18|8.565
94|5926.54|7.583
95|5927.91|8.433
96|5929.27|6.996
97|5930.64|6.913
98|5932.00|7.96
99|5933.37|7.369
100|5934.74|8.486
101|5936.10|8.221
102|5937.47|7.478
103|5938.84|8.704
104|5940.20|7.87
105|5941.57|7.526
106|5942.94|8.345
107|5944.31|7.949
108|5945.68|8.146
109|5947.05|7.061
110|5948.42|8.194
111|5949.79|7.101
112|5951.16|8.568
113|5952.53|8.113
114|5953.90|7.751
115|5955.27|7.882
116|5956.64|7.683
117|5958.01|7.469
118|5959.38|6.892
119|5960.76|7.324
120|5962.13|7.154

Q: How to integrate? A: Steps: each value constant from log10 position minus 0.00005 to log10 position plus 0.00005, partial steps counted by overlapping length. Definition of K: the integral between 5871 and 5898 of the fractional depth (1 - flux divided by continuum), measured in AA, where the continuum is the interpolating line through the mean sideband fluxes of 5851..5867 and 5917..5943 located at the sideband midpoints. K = 2.7 AA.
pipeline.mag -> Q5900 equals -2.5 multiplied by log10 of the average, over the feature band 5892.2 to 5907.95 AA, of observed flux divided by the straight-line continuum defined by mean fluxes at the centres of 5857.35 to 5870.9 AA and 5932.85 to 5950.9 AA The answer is 0.13 mag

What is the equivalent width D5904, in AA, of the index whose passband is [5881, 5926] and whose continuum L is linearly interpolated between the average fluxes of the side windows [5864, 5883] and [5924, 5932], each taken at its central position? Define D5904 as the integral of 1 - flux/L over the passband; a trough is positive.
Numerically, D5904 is 3.2 AA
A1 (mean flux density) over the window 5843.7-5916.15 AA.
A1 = 7.38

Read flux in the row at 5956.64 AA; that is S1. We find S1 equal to 7.683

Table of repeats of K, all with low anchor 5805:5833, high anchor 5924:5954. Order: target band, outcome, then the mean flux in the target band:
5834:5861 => 0.8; 7.6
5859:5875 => 0.0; 7.83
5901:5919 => 0.7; 7.56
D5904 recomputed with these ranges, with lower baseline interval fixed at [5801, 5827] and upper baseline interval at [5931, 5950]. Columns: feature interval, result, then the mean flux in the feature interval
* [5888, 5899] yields 2.8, 5.84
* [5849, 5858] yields 0.5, 7.41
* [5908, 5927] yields 0.3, 7.73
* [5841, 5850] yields 0.2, 7.65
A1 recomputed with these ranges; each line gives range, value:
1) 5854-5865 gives 7.79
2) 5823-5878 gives 7.73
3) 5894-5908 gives 7.07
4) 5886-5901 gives 6.33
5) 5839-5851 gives 7.63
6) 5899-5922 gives 7.65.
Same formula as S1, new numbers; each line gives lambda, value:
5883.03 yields 7.669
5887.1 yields 7.148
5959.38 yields 6.892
